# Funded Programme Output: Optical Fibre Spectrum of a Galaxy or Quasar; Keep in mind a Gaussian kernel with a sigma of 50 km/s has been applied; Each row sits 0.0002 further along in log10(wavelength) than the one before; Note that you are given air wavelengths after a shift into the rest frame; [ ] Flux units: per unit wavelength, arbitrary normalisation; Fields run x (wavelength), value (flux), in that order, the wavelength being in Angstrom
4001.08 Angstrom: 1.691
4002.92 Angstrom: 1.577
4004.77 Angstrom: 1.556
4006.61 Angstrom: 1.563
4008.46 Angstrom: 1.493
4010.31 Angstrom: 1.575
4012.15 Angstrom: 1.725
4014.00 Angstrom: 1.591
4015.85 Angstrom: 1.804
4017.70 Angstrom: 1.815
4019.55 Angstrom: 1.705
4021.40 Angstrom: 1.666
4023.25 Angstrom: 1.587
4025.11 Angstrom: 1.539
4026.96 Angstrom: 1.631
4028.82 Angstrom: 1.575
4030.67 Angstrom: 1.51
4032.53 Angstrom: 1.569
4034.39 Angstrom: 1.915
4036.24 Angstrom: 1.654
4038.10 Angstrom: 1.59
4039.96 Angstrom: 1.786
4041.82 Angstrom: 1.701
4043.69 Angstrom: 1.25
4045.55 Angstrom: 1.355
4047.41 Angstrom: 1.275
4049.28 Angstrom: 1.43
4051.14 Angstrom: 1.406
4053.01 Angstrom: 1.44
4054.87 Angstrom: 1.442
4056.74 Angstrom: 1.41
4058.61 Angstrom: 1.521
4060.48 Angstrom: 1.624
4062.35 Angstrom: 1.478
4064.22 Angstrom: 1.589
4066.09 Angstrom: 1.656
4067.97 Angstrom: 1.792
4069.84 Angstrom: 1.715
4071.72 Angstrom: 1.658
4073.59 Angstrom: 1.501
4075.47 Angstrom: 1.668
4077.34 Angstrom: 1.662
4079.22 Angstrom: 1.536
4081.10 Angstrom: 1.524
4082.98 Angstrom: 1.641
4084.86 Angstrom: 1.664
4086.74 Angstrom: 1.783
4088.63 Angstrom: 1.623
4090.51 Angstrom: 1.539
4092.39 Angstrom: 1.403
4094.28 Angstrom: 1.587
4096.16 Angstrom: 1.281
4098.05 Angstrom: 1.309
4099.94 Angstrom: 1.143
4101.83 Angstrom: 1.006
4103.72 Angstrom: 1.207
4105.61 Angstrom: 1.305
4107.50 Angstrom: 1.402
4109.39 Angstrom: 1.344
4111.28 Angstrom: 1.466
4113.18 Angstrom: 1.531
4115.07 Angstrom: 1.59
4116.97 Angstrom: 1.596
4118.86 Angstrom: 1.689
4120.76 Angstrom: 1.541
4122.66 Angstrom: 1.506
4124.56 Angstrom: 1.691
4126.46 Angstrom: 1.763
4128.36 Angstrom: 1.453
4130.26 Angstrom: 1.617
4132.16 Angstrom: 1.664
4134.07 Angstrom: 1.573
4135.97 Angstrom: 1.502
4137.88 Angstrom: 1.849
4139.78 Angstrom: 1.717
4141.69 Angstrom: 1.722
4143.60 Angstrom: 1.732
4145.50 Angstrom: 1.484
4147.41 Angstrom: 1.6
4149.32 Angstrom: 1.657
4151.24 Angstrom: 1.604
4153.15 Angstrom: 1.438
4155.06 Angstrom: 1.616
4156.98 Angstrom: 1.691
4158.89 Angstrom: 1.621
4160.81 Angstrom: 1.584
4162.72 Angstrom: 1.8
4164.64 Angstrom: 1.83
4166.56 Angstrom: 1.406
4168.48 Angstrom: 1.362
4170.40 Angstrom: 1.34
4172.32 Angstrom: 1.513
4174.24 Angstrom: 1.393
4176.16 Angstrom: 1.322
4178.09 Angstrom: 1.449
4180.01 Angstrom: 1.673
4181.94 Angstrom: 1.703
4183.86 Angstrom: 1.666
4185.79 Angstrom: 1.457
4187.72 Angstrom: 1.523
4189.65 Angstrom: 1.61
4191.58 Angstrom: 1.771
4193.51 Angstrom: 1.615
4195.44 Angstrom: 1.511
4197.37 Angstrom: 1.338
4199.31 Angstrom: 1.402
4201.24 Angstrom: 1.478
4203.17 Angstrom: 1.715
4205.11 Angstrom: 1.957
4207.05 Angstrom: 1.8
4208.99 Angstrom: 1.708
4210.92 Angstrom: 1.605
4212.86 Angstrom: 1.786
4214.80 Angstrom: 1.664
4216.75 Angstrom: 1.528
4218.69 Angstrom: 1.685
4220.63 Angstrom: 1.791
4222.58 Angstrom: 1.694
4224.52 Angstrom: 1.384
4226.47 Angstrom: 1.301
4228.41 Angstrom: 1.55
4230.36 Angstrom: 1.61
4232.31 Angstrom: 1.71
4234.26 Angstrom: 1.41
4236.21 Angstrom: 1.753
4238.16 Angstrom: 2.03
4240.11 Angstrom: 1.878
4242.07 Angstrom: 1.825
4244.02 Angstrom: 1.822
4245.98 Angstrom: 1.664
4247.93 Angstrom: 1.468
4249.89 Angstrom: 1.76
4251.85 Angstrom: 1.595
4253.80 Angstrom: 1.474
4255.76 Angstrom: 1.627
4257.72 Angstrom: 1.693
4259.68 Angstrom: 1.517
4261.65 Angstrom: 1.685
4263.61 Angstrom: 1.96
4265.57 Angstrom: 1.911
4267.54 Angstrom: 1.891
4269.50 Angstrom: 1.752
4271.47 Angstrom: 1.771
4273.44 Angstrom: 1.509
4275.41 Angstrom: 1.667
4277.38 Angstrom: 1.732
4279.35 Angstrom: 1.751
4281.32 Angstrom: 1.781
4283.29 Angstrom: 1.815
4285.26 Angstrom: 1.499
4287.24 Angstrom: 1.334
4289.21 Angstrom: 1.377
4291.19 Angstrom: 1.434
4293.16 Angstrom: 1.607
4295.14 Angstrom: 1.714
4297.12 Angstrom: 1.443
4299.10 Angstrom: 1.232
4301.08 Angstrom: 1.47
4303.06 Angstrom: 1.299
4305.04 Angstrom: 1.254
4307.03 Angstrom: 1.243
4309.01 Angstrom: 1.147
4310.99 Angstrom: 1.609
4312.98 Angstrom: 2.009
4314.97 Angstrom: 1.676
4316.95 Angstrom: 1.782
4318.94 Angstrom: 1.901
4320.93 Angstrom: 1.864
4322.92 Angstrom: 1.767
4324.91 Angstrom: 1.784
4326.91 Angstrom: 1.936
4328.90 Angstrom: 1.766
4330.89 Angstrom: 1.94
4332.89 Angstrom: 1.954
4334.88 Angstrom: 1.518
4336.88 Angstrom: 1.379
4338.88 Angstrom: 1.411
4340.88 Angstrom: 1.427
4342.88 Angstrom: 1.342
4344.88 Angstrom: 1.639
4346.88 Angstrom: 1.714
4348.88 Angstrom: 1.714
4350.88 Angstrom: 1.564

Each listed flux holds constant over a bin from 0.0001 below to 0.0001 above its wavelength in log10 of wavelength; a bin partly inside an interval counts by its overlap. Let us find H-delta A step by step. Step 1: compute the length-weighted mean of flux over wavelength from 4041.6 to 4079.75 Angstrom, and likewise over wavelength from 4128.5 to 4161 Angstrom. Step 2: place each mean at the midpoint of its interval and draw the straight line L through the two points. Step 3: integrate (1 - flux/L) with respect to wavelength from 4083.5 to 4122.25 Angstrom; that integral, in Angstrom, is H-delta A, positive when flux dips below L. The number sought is 3.0 Angstrom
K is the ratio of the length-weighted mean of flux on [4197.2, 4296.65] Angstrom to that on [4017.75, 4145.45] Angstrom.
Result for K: 1.07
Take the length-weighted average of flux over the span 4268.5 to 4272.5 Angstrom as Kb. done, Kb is 1.76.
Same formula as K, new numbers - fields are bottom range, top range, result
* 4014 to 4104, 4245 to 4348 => 1.05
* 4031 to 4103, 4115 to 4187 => 1.04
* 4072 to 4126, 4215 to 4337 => 1.10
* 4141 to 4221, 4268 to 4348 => 1.01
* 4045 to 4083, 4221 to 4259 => 1.07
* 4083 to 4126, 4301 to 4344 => 1.10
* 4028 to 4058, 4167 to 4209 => 1.02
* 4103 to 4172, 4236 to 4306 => 1.04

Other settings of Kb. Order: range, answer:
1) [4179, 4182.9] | 1.69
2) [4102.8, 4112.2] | 1.35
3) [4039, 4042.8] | 1.73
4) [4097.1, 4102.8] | 1.15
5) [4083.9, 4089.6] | 1.69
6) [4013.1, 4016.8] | 1.7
